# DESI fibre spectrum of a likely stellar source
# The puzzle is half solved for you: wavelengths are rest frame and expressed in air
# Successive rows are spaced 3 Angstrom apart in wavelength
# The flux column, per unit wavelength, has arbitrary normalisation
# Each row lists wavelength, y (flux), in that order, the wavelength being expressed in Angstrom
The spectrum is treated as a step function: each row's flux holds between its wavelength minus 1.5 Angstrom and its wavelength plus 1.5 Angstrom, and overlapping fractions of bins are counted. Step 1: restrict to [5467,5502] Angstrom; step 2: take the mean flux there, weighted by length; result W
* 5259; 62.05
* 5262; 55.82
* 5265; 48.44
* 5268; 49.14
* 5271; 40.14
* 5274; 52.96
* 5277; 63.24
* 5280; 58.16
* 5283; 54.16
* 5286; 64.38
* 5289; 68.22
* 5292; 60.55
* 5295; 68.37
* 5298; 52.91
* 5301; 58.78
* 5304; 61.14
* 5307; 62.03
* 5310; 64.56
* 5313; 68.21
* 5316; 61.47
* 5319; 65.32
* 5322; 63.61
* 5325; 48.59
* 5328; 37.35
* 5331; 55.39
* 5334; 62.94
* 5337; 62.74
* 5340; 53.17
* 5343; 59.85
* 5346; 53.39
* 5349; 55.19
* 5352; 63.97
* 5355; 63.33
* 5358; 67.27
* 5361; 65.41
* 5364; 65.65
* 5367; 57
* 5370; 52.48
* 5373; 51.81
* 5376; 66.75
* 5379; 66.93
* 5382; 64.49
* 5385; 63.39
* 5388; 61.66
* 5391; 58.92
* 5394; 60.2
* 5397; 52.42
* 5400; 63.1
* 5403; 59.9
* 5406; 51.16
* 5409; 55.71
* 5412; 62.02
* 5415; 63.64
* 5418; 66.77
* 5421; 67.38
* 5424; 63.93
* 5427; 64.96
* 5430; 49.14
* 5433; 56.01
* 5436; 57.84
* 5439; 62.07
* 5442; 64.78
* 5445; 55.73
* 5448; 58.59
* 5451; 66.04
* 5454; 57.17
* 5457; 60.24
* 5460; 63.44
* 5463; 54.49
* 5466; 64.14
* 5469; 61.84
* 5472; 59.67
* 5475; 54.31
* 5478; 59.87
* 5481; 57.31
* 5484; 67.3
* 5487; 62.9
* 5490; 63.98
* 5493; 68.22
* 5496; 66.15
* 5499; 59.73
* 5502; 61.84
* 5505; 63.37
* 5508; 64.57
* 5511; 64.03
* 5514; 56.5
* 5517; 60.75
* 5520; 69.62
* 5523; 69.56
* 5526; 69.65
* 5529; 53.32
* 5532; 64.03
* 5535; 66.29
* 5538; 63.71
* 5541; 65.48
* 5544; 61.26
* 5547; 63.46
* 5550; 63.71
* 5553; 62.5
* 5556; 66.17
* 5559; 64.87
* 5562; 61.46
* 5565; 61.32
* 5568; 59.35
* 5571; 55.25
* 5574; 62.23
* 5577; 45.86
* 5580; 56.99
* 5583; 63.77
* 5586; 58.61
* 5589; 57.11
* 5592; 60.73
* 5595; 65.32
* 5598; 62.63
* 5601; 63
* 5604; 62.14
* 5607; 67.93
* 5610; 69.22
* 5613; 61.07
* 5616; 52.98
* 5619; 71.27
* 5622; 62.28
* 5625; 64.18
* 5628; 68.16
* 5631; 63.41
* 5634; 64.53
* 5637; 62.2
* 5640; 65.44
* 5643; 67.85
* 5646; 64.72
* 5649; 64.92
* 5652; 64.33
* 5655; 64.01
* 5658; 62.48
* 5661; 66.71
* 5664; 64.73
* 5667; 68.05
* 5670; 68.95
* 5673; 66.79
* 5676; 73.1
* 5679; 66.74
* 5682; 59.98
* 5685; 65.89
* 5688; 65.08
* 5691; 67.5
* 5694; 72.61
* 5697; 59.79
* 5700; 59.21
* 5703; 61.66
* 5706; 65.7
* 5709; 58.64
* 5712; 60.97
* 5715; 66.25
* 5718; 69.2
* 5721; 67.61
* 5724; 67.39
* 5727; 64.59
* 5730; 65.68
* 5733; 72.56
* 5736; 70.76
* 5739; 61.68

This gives 62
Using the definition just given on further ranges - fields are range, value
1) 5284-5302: 62.1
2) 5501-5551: 63.6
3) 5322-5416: 58.9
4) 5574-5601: 59.3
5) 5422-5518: 61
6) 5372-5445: 60.6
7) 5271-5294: 59.1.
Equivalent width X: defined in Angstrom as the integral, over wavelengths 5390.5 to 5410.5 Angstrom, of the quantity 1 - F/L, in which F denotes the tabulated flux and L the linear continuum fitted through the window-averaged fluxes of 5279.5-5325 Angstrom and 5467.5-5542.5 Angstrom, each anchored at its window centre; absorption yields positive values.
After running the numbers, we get 1.6 Angstrom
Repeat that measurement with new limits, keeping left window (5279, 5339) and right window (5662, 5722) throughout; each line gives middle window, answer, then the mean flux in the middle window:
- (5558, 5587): 2.2 Angstrom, 58.9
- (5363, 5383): 0.1 Angstrom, 60.5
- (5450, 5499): 0.6 Angstrom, 61.6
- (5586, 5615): 0.6 Angstrom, 62.8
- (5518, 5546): -0.7 Angstrom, 64.7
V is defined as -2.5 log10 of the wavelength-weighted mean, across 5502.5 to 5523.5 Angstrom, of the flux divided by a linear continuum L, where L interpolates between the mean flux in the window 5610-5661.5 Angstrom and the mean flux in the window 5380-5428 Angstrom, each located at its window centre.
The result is -0.02 mag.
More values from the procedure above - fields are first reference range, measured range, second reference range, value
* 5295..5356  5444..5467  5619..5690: 0.03 mag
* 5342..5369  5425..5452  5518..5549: 0.06 mag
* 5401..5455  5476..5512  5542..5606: -0.05 mag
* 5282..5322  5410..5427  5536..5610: -0.04 mag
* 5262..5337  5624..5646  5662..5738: -0.01 mag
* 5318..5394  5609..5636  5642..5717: 0.00 mag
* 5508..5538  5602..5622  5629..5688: 0.02 mag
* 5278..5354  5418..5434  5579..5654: 0.00 mag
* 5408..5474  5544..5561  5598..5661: -0.02 mag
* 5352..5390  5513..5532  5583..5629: -0.01 mag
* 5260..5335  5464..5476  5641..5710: 0.02 mag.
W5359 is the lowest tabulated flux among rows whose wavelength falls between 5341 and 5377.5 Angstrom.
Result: 51.81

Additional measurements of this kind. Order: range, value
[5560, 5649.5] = 45.86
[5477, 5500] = 57.31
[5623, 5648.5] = 62.2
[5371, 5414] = 51.16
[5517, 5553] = 53.32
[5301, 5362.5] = 37.35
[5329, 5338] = 55.39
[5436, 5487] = 54.31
